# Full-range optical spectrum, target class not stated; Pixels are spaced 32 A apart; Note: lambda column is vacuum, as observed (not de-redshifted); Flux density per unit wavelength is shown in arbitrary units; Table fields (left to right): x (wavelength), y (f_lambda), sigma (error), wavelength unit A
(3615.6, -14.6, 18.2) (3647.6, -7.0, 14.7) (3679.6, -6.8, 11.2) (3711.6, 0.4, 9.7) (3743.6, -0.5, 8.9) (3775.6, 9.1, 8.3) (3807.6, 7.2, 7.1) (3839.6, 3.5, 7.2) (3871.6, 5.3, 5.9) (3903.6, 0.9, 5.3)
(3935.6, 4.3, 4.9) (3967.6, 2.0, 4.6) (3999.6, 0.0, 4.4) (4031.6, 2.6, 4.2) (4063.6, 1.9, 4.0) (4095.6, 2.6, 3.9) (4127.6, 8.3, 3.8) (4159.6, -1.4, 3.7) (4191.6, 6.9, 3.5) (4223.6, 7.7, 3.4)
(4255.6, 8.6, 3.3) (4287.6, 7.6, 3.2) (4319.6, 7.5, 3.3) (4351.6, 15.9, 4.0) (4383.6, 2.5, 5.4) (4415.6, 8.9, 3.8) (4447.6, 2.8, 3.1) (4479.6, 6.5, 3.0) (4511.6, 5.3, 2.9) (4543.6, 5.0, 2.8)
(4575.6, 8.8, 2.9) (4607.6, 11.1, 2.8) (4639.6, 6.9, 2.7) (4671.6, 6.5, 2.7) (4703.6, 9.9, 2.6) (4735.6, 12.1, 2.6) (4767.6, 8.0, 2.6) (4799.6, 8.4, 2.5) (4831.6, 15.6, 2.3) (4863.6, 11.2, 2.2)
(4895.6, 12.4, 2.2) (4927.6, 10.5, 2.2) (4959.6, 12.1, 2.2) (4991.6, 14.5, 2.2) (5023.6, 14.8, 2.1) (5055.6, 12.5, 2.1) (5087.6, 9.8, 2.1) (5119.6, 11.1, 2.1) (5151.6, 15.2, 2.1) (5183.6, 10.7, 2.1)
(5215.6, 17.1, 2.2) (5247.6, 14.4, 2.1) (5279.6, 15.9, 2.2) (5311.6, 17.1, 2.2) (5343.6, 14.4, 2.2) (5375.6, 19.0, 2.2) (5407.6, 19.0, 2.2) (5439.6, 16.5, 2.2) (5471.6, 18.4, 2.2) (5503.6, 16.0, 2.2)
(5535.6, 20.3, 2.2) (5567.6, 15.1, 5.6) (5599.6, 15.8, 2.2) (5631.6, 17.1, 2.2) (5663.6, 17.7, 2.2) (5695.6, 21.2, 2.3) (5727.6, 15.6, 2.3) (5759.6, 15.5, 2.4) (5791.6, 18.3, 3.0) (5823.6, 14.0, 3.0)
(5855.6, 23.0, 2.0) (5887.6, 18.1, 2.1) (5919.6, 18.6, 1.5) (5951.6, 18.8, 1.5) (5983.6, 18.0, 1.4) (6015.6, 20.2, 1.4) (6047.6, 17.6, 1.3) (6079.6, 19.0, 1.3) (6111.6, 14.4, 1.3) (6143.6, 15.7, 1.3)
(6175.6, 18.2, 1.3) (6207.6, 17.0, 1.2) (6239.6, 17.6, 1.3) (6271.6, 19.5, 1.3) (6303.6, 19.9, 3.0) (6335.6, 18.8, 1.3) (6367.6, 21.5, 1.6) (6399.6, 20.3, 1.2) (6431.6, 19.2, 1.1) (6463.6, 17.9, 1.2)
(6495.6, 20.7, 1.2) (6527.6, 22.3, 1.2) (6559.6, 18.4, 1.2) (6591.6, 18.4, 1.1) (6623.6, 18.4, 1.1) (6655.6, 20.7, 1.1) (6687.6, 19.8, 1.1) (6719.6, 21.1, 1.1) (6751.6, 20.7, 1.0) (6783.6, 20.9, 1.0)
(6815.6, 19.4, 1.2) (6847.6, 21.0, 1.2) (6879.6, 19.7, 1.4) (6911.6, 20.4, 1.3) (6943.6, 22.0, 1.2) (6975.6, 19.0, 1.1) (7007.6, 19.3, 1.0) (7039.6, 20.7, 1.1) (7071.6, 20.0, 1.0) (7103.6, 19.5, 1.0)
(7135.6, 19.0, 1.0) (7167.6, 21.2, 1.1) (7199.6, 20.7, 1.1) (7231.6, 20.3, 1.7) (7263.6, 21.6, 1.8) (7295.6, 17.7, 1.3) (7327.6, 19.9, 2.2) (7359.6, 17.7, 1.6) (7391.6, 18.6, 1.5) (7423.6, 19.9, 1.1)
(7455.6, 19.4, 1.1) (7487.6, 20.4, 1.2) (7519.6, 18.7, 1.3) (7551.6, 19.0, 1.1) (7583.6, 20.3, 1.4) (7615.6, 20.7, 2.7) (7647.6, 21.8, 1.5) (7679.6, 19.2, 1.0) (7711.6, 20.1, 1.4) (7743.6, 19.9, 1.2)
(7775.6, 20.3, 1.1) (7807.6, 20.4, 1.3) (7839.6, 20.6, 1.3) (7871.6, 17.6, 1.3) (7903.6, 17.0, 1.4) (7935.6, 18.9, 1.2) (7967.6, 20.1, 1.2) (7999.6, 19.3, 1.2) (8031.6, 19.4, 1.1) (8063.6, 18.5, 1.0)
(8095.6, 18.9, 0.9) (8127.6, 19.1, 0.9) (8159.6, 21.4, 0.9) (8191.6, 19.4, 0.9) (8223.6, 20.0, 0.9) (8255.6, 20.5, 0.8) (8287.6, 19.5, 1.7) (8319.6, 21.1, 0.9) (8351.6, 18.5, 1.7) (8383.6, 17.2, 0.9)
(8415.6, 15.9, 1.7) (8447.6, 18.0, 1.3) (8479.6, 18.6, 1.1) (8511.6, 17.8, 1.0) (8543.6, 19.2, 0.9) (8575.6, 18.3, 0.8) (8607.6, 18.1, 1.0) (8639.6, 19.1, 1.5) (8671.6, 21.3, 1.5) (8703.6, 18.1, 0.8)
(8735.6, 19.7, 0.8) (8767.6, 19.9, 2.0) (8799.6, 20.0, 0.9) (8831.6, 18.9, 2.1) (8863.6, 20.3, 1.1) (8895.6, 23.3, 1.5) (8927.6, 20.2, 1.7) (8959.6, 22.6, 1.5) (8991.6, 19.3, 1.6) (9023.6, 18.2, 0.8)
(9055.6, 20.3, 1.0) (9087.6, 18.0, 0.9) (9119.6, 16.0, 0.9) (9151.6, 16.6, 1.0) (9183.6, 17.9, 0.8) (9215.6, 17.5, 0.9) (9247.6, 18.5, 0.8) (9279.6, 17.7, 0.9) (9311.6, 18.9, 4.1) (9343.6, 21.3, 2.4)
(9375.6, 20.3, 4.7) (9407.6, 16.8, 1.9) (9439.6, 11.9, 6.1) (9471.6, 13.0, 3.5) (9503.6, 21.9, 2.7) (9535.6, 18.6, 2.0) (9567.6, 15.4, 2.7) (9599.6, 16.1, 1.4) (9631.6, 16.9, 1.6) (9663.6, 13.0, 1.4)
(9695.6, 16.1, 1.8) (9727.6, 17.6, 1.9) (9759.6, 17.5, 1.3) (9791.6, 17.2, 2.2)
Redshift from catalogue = 0.182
